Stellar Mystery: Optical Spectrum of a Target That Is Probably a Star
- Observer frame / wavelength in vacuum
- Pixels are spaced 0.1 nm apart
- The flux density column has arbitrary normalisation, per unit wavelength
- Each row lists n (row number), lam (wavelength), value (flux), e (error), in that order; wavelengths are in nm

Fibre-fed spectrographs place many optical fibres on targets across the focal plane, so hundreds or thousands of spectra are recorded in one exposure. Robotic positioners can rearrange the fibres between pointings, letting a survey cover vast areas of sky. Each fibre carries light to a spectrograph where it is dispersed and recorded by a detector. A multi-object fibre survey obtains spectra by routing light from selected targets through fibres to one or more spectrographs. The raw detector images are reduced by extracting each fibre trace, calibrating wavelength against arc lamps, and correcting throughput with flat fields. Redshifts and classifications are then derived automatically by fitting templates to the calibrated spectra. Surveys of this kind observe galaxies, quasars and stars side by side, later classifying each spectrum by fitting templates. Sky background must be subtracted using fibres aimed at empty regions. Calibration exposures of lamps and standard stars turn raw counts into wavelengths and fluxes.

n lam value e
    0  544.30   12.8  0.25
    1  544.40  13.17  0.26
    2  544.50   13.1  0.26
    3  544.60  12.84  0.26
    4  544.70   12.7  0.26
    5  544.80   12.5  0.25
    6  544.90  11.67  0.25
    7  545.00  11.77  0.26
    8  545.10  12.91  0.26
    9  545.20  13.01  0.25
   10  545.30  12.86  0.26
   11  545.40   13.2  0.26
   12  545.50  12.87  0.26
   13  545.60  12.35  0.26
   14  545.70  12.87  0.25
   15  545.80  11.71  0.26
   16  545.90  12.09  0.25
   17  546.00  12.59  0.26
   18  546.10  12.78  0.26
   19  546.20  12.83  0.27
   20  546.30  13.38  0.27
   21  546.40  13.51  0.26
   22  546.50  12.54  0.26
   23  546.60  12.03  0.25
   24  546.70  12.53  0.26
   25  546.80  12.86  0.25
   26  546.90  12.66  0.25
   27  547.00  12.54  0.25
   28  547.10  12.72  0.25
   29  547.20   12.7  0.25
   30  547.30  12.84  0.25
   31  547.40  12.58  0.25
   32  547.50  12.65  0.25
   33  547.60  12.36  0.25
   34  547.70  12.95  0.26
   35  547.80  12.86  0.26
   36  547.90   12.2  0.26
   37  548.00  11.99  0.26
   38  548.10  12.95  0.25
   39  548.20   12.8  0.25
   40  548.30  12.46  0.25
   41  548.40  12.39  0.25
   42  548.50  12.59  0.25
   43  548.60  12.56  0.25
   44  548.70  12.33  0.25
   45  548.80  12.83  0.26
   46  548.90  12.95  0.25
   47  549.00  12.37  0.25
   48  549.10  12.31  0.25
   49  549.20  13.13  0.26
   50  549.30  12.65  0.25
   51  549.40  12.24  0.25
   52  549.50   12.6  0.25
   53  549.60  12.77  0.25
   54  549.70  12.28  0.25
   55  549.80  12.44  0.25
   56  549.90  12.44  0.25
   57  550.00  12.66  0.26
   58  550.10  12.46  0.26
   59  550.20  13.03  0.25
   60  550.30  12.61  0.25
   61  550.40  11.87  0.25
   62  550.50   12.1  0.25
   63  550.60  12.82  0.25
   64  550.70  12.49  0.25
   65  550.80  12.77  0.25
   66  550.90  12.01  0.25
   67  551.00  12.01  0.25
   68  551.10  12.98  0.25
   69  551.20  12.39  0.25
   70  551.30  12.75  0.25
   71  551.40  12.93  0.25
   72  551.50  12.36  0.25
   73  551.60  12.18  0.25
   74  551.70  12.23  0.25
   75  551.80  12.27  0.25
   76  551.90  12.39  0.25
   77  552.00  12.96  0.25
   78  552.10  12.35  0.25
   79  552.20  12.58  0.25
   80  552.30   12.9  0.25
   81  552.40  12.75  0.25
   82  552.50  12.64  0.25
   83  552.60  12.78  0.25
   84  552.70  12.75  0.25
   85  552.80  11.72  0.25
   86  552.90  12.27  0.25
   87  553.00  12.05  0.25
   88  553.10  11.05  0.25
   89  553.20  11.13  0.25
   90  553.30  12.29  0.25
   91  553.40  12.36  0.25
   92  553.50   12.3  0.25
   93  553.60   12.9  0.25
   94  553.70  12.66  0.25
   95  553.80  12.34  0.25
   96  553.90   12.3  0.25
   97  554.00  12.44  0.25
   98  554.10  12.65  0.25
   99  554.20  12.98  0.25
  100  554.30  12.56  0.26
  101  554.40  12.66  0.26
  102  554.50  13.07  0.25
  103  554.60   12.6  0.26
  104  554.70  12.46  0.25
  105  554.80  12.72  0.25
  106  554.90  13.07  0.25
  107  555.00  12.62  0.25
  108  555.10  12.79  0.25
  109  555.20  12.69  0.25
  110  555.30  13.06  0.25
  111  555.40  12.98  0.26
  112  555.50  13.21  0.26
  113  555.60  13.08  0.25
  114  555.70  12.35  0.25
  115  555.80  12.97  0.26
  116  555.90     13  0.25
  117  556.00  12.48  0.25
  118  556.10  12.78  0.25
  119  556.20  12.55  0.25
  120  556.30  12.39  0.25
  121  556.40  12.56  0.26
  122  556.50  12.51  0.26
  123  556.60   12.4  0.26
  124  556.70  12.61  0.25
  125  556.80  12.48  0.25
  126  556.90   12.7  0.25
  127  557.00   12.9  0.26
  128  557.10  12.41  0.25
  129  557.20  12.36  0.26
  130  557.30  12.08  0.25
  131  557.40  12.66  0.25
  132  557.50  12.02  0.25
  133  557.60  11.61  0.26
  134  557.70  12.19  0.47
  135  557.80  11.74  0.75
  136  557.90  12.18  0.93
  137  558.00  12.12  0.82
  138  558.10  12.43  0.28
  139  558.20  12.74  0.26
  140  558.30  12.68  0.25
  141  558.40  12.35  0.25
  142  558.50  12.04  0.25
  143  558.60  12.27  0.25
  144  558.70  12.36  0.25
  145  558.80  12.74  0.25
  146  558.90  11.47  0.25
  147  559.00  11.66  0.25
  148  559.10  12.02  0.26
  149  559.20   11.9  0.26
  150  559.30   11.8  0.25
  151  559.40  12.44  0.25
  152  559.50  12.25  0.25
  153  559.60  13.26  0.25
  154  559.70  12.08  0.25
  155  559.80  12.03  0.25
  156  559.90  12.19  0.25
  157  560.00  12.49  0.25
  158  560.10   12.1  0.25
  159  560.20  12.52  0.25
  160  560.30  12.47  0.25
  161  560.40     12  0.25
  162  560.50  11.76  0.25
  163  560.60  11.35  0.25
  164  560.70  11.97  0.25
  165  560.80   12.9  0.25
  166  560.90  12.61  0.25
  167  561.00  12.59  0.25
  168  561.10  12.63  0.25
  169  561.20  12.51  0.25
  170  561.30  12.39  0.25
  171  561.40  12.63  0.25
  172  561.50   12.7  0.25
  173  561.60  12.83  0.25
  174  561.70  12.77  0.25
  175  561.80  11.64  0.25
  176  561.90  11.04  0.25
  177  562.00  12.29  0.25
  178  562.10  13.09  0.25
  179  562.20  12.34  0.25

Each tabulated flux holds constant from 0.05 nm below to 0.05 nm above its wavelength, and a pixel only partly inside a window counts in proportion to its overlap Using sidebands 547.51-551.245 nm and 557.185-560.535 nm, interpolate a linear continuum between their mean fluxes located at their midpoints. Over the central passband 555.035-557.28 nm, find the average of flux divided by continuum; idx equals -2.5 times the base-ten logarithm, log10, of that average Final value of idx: -0.03 mag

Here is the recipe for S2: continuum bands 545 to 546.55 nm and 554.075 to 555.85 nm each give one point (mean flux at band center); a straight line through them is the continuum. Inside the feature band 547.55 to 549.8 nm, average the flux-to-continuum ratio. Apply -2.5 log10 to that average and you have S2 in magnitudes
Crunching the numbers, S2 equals 0.016 mag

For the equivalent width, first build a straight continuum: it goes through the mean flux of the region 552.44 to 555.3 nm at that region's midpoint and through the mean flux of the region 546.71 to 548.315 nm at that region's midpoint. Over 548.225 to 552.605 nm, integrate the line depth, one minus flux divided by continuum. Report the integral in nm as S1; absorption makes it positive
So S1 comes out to 0.01 nm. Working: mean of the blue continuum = 12.6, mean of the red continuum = 12.5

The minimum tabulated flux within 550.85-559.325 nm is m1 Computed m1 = 11.05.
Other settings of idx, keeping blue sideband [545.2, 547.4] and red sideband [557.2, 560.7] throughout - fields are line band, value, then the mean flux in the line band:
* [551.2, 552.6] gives -0.01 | 12.6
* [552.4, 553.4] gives 0.03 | 12.1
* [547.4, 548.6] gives 0.01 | 12.6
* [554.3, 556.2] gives -0.04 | 12.8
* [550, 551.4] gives 0.00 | 12.5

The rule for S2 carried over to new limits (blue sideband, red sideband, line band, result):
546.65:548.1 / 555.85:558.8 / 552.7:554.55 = 0.013 mag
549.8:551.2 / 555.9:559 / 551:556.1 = -0.011 mag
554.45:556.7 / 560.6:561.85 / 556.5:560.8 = 0.030 mag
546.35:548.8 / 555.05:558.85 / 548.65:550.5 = 0.004 mag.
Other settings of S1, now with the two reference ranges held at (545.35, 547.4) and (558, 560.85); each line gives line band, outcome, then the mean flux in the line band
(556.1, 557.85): -0.01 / 12.4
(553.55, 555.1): -0.03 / 12.7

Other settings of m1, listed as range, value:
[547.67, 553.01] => 11.72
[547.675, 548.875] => 11.99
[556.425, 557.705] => 11.61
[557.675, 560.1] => 11.47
